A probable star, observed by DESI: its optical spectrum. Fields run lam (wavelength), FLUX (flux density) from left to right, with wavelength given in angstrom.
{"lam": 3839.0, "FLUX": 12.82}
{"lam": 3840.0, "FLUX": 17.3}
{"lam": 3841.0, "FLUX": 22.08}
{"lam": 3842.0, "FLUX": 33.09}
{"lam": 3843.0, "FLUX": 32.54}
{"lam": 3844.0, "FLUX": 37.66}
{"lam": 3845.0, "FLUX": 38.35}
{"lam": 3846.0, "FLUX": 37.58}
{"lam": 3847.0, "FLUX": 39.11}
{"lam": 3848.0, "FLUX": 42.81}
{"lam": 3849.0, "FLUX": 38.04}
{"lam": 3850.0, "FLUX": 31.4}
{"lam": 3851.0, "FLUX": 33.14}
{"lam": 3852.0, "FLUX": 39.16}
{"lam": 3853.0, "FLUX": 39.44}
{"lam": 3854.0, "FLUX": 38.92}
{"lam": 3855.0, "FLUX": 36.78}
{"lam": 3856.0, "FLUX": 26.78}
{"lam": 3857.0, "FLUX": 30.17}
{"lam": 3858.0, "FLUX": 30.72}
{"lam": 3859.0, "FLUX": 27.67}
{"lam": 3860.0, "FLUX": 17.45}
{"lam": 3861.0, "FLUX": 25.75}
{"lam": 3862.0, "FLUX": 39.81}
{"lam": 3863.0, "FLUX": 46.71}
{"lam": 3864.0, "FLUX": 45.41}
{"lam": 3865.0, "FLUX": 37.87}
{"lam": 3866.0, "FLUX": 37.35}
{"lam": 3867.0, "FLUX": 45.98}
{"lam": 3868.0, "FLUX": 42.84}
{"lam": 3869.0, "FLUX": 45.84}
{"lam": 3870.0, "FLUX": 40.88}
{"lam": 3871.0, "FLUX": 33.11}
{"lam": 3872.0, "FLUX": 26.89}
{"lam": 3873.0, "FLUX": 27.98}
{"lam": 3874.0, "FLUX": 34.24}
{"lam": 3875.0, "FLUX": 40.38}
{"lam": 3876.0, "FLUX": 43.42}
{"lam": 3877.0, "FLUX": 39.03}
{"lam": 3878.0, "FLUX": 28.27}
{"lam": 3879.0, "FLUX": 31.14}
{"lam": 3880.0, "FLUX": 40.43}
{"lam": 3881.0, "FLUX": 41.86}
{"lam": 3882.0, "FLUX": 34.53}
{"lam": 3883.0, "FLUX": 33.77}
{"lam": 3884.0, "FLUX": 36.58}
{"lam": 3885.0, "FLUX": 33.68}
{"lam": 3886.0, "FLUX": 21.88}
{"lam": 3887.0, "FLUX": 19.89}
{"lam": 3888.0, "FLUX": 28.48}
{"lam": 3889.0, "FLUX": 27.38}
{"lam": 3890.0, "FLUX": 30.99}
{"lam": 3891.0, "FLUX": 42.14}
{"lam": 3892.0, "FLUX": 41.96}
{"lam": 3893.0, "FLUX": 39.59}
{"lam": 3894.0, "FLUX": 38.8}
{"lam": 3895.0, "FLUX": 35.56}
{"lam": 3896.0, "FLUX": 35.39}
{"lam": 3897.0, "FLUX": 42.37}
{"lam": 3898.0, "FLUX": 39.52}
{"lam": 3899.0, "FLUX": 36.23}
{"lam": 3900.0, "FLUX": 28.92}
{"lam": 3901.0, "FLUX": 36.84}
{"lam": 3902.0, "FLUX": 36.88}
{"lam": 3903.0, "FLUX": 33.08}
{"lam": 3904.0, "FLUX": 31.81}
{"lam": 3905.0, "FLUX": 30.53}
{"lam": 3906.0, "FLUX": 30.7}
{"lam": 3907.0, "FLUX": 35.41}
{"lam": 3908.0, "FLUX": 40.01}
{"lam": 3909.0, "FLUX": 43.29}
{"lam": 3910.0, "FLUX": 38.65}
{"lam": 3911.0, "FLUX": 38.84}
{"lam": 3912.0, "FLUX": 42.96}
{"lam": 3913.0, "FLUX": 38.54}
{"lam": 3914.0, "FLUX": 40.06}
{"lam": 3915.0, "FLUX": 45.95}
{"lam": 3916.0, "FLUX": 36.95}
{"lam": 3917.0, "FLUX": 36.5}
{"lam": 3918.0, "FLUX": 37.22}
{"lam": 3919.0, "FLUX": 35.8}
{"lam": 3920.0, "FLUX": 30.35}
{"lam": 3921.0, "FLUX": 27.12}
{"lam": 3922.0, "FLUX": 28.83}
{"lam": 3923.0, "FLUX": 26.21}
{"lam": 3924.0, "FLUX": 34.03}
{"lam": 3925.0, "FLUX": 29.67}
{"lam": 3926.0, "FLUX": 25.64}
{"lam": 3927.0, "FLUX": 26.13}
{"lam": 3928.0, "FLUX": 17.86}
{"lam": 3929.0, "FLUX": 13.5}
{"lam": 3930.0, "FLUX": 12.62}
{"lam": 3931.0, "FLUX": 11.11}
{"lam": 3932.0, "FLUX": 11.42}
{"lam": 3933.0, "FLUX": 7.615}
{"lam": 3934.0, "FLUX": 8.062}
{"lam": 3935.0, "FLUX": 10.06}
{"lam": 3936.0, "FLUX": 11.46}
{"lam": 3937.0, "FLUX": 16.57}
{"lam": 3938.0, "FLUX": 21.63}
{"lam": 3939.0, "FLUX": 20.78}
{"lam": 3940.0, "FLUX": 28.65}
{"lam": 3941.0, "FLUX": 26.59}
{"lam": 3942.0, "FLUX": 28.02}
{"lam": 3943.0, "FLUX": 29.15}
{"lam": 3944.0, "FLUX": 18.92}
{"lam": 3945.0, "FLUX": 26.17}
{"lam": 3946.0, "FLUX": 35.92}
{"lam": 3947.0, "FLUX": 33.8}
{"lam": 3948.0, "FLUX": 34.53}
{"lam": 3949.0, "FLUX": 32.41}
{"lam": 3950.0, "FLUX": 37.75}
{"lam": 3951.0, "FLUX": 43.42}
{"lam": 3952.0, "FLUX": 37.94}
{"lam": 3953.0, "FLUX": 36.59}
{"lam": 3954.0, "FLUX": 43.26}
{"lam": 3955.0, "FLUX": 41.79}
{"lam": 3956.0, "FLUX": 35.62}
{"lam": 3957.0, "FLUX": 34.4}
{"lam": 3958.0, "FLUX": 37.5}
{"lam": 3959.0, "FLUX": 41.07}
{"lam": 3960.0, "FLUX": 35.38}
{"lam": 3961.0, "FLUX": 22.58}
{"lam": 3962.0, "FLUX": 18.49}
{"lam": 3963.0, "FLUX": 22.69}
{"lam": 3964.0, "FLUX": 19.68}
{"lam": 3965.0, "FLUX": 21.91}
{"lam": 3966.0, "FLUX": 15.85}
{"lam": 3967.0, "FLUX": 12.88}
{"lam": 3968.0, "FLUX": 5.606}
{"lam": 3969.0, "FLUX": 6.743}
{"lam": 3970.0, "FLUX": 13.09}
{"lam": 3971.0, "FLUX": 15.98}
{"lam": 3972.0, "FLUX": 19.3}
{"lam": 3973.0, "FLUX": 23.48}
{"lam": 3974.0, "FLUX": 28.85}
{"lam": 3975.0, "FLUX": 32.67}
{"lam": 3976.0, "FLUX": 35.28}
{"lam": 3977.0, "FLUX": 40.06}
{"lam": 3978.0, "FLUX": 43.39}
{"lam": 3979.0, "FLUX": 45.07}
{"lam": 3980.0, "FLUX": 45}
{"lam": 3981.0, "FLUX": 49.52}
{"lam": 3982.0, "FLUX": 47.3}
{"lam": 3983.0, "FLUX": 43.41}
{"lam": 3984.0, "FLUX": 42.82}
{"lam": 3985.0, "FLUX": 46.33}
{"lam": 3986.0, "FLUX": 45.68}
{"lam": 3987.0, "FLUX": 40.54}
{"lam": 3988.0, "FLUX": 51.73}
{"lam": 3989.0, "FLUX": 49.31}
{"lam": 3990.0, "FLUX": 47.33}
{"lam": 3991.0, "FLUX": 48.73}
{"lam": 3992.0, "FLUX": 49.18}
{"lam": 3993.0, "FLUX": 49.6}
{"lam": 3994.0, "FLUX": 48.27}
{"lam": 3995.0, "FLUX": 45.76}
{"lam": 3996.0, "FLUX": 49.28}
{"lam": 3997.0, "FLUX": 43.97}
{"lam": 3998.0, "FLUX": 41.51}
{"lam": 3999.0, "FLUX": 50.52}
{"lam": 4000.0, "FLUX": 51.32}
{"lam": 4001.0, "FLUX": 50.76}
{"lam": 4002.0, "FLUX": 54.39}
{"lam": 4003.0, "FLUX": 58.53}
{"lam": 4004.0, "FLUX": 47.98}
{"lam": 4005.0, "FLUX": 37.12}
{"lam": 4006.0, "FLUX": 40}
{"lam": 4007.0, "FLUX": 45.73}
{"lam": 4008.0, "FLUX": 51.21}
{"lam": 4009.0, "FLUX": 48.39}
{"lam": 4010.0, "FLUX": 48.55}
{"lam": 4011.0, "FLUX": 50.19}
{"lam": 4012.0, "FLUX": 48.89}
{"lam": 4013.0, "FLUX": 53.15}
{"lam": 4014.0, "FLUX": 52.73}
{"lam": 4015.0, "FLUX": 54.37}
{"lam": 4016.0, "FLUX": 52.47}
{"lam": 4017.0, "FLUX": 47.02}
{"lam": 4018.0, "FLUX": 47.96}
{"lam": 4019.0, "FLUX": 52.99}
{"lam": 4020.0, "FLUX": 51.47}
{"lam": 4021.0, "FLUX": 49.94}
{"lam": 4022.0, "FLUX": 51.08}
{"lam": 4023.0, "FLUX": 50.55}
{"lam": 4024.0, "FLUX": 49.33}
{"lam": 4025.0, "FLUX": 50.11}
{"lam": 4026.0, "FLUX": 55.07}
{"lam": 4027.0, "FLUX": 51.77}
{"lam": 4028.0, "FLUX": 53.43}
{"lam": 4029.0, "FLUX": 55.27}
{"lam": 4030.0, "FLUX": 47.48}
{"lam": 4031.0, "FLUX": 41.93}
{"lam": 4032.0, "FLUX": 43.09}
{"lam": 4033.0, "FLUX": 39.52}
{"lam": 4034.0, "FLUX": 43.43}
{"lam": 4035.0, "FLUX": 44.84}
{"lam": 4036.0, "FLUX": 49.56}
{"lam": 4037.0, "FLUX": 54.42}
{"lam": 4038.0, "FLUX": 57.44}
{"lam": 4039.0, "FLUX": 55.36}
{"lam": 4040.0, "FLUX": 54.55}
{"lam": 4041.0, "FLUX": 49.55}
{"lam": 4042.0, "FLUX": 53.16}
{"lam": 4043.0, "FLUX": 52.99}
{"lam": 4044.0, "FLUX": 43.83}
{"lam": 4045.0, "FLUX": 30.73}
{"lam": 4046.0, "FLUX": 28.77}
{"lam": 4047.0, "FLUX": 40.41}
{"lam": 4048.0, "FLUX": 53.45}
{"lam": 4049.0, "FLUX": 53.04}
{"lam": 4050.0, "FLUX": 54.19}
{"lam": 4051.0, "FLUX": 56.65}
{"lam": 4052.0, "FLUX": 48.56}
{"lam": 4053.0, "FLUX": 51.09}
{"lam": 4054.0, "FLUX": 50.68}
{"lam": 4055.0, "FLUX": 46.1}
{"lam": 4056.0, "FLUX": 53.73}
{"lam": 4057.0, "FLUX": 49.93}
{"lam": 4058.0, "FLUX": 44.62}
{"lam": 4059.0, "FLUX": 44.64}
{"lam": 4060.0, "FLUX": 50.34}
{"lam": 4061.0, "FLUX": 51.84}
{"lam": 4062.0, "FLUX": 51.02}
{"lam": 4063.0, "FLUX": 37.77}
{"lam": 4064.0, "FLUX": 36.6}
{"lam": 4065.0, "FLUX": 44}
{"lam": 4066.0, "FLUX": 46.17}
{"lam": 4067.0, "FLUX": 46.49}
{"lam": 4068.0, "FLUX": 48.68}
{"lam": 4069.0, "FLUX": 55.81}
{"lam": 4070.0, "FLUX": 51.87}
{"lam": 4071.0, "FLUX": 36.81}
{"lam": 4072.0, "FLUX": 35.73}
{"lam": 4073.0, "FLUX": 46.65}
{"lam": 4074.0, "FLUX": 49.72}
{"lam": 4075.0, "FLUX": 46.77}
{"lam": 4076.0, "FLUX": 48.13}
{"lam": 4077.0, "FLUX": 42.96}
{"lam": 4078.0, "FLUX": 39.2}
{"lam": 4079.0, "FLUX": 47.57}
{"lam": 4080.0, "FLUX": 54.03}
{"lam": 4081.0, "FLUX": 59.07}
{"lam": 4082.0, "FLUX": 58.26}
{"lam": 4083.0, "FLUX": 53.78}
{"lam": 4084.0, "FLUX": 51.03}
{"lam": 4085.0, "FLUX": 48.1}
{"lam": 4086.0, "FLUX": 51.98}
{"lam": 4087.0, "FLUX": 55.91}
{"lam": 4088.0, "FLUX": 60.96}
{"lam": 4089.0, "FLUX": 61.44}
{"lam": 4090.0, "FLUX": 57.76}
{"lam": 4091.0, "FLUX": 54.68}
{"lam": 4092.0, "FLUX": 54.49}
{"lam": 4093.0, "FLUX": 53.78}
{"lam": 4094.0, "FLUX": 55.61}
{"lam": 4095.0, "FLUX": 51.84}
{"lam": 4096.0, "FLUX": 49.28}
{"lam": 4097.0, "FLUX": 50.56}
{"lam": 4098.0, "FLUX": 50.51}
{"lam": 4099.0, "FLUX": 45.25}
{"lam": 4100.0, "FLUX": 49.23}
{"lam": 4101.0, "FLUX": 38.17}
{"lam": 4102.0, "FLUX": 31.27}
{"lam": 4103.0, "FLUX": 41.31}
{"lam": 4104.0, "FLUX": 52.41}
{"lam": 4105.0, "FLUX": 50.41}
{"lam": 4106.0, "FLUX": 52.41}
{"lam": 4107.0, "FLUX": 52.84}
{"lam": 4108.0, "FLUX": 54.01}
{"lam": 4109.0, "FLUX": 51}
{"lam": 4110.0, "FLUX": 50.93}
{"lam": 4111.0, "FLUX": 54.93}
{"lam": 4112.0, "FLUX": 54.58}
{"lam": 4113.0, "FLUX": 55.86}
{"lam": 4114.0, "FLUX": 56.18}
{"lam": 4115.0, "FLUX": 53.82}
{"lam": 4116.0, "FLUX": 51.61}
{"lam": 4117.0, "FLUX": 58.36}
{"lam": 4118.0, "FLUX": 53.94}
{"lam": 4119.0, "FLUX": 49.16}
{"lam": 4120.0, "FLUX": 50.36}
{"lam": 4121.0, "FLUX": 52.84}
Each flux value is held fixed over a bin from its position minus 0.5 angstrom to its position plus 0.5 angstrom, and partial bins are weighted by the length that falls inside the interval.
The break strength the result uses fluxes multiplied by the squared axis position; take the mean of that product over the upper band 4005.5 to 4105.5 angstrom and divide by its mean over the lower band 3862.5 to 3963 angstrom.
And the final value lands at 1.6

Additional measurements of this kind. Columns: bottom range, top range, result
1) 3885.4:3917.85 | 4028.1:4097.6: 1.49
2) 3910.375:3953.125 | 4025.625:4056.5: 1.86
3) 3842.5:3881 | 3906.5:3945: 0.77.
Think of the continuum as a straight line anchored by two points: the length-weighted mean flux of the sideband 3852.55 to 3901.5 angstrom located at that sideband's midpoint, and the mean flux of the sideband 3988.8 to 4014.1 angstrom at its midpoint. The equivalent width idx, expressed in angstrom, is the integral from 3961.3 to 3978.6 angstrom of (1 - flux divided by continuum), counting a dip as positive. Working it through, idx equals 8.8 angstrom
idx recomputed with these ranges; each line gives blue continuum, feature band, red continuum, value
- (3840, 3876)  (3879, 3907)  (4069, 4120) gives 2.43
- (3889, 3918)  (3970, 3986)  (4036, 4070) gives 2.31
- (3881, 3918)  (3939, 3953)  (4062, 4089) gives 2.73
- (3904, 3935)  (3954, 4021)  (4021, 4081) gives -1.63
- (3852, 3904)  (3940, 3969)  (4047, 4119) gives 8.17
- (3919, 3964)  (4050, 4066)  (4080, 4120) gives -0.91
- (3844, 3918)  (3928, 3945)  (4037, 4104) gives 9.53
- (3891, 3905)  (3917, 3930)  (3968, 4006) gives 3.58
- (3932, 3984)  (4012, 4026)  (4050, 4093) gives -3.99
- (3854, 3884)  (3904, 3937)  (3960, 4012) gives 7.85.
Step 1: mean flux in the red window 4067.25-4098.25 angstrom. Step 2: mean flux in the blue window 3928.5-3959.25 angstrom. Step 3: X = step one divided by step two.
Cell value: 1.9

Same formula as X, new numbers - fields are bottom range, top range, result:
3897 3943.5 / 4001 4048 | 1.69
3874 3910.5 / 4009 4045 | 1.42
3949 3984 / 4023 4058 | 1.57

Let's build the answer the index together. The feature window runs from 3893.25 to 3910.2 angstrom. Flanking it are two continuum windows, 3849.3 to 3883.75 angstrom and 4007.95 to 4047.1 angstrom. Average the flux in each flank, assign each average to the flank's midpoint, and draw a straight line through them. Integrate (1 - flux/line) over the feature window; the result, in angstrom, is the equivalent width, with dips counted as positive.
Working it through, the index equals 1.1 angstrom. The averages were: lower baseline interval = 35.8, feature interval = 36.1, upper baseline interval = 49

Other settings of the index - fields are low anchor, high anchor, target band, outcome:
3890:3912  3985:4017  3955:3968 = 5.2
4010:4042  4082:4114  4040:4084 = 2.9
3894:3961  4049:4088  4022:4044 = -2.8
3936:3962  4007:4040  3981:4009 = -3.0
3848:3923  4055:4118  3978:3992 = -1.2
